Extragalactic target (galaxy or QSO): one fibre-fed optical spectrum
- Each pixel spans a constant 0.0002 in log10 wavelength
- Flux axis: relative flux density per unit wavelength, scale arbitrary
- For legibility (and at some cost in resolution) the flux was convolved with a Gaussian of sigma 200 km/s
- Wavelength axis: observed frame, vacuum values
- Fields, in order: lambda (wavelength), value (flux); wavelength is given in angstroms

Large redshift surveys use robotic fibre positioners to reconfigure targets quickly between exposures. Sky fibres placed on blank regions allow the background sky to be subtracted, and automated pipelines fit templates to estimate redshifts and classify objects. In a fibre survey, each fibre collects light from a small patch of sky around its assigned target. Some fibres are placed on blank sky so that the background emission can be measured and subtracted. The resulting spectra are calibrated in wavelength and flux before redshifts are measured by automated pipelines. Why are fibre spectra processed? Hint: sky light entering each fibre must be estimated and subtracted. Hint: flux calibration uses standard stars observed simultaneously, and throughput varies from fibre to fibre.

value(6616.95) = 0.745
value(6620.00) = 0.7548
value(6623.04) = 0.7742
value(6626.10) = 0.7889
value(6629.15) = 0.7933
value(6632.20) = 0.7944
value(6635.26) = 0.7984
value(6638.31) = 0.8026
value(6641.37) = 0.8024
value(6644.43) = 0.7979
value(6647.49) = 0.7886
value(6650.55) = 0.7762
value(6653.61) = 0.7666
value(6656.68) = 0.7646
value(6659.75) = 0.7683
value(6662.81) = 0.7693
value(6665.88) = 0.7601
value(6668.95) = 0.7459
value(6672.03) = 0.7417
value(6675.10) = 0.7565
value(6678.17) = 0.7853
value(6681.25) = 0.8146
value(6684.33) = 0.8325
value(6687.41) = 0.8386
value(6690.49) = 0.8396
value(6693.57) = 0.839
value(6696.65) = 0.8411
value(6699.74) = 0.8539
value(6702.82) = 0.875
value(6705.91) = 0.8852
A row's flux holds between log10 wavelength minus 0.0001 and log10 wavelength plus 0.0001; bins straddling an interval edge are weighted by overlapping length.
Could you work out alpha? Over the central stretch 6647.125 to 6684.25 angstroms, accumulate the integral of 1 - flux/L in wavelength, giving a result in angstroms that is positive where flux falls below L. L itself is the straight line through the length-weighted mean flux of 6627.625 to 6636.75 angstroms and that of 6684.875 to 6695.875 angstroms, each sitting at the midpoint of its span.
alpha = 2.2 angstroms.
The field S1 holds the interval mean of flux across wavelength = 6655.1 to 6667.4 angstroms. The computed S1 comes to 0.765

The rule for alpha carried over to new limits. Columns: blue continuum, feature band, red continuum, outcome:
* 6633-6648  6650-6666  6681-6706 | 0.91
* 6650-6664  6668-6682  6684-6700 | 0.67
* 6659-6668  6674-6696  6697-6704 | 0.08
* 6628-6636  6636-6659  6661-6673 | -0.24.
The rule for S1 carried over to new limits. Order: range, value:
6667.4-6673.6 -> 0.743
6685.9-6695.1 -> 0.839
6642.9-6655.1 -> 0.783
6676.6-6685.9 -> 0.81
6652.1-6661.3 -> 0.766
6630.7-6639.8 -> 0.799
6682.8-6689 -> 0.835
